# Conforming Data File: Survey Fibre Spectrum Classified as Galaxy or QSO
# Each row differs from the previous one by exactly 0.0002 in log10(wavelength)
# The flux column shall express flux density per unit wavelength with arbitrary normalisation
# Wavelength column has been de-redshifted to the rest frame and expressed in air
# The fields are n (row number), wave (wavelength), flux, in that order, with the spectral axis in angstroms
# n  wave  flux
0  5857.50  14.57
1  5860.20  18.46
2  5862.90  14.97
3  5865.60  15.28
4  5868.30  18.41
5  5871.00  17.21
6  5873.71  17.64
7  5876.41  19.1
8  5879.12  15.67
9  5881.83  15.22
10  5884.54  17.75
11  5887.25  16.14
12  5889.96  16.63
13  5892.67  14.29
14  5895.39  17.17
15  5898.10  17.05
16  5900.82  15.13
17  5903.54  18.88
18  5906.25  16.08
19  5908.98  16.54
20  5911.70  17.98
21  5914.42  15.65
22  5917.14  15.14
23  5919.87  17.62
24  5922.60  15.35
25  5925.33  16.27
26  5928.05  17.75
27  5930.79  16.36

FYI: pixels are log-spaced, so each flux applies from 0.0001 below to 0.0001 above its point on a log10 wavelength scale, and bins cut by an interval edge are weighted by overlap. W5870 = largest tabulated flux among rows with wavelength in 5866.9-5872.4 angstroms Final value 18.41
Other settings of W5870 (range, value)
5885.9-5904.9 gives 18.88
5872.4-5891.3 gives 19.1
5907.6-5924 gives 17.98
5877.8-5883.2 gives 15.67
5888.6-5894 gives 16.63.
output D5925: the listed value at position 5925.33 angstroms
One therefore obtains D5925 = 16.27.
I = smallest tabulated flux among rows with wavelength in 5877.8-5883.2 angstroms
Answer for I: 15.22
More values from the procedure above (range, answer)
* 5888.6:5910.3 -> 14.29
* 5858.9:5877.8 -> 14.97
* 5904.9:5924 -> 15.14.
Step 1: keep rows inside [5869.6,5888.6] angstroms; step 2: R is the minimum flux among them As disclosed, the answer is 15.22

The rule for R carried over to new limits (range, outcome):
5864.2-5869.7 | 15.28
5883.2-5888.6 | 16.14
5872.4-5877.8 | 17.64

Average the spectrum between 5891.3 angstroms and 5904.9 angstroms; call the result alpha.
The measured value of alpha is 16.5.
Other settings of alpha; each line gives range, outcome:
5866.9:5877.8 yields 18.1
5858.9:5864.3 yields 16.7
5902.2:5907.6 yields 17.5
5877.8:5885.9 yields 16.2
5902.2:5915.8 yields 17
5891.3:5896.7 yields 15.7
